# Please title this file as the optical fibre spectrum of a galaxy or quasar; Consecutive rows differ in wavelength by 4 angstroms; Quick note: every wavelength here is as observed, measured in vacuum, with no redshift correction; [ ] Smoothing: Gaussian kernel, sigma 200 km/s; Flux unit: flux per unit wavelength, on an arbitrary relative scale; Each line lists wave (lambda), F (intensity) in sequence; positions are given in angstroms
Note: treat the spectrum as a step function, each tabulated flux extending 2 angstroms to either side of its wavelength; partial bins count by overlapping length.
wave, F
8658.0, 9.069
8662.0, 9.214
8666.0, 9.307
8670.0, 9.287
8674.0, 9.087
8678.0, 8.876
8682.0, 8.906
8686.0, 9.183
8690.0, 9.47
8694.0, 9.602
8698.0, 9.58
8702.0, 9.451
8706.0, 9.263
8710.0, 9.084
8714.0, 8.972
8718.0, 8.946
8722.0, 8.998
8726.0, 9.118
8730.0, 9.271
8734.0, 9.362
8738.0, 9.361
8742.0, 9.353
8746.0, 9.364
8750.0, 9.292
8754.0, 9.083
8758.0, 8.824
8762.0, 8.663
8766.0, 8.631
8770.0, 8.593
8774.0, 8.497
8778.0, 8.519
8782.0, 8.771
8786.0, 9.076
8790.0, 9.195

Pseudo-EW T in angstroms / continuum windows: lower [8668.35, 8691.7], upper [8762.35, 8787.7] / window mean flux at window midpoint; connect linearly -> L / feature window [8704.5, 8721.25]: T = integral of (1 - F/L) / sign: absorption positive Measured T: -0.16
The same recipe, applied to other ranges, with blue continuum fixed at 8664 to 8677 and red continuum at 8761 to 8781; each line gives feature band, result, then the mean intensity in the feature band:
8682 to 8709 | -1.0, 9.37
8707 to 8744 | -1.3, 9.17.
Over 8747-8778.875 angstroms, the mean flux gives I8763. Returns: 8.79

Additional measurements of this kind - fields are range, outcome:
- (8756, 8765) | 8.73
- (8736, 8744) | 9.36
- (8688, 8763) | 9.22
